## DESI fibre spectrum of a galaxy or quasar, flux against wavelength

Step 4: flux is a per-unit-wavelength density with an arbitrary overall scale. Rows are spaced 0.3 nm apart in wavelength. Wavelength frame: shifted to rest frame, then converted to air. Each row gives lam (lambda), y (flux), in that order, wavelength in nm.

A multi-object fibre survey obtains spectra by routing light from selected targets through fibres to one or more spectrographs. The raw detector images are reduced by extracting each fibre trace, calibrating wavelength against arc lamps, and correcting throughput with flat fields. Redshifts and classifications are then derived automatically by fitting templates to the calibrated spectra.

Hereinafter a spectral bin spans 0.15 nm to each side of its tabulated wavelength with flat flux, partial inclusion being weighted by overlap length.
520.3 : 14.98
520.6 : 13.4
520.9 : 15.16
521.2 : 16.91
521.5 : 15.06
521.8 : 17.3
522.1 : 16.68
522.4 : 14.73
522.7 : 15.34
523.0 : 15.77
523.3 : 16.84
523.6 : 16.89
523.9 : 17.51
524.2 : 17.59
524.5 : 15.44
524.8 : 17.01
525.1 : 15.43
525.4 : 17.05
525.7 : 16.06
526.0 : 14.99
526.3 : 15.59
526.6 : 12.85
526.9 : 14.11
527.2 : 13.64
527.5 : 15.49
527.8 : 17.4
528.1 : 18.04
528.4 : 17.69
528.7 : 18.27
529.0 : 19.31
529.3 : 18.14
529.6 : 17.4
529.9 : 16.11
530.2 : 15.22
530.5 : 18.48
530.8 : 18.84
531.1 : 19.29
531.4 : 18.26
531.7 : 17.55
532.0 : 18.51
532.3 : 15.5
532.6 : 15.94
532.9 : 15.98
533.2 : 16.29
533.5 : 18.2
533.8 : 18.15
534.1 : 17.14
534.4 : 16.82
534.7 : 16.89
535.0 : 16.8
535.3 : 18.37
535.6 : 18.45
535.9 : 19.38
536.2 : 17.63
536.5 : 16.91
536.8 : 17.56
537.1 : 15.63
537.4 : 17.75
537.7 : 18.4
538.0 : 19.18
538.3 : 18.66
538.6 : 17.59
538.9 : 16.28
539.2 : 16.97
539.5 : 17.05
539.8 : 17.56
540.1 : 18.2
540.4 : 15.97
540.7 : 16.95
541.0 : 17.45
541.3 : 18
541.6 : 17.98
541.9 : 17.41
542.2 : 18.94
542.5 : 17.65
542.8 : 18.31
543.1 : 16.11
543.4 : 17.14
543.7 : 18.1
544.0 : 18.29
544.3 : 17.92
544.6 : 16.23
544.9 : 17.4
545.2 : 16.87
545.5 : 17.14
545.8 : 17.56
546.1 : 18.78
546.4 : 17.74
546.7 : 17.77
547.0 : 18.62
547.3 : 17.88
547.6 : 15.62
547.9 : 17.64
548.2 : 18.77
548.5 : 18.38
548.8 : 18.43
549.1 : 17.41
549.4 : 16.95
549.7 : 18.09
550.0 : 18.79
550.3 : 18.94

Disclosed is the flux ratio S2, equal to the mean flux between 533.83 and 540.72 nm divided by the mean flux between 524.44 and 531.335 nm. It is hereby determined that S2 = 1.1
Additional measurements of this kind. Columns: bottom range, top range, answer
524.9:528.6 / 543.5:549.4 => 1.12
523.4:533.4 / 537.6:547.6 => 1.05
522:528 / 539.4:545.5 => 1.10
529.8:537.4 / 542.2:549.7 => 1.02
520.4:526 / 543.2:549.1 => 1.10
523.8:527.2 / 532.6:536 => 1.11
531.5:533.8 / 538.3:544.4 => 1.03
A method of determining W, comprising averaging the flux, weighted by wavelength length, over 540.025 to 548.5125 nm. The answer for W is 17.6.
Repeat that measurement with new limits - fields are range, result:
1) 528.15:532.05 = 17.9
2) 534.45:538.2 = 17.7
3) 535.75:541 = 17.5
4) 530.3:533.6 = 17.5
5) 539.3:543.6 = 17.5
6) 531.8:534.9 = 16.9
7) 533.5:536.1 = 17.8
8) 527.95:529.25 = 18.3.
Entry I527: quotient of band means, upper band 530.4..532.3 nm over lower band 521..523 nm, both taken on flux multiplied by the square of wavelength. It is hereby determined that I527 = 1.18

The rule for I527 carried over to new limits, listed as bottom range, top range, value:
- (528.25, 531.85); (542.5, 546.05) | 1.03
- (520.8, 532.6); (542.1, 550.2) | 1.15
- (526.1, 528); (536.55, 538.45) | 1.24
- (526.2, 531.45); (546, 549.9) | 1.13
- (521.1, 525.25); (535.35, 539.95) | 1.14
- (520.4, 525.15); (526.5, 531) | 1.07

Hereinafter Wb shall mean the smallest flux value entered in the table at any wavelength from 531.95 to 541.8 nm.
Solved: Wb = 15.5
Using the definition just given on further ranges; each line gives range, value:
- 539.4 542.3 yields 15.97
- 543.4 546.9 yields 16.23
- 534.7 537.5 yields 15.63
